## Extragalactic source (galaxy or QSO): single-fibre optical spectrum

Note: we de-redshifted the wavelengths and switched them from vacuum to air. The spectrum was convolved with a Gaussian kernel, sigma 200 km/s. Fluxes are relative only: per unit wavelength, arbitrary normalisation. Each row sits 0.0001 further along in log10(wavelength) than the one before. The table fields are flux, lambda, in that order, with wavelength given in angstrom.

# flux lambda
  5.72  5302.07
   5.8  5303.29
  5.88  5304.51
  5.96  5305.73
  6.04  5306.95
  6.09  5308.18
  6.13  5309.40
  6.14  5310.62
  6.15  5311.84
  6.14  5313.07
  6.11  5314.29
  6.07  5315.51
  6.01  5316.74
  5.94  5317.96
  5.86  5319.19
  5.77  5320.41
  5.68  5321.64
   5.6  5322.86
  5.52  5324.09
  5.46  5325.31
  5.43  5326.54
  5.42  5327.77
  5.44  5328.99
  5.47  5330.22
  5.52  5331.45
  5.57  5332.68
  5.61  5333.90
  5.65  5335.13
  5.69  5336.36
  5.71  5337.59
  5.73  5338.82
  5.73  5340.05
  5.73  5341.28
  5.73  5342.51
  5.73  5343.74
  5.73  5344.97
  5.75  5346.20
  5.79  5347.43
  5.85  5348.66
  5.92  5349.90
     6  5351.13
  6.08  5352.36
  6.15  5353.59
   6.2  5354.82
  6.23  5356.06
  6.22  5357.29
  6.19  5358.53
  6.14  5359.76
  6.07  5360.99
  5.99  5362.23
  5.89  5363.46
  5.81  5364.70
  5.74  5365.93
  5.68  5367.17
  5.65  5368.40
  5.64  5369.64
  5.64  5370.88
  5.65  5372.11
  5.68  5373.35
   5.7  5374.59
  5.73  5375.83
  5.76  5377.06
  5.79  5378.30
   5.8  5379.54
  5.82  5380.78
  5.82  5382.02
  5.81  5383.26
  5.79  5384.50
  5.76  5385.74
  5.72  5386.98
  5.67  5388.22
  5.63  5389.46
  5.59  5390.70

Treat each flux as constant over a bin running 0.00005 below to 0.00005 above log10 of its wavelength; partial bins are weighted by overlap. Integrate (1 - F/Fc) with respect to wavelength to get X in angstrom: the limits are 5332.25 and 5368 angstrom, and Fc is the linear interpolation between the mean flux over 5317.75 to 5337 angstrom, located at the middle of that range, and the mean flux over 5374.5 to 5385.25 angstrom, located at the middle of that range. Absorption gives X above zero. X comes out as -1.2 angstrom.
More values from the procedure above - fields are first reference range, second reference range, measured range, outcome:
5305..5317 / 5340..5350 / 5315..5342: 1.2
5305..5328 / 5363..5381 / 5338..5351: 0.1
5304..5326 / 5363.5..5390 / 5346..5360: -0.6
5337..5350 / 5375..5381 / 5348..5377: -0.7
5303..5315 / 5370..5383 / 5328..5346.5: 0.9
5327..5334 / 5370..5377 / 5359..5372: -0.4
